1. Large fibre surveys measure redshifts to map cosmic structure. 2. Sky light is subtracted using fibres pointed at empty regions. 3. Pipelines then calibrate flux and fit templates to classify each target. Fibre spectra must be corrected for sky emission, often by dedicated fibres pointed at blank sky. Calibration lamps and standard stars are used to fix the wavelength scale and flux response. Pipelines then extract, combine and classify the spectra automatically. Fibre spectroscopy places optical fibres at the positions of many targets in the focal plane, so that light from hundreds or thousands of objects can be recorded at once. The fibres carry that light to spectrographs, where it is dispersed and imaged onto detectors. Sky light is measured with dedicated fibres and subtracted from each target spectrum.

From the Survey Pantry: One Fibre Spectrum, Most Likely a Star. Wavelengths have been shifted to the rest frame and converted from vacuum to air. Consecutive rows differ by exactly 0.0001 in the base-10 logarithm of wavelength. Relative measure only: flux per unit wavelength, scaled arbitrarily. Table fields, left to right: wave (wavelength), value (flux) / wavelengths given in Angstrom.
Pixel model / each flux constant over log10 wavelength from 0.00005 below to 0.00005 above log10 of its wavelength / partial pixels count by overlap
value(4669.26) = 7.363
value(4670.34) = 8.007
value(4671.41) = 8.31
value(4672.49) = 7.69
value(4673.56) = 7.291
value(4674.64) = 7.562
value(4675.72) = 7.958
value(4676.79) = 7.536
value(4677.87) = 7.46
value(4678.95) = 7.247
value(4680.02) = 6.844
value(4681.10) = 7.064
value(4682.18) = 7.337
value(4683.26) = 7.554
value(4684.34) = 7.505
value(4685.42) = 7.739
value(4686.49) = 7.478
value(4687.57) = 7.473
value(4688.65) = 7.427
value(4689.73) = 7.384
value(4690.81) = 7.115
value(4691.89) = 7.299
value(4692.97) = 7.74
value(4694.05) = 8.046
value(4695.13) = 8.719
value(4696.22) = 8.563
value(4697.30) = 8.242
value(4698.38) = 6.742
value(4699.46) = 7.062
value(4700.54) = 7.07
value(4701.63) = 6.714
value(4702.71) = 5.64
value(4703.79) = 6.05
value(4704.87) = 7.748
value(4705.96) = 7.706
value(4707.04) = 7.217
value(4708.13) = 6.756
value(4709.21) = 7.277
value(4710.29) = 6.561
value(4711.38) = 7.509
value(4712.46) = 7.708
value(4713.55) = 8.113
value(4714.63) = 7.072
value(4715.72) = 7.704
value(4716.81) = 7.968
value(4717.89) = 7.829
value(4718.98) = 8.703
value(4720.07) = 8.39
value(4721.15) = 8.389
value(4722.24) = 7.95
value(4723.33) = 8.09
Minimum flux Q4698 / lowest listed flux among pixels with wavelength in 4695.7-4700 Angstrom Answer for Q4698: 6.742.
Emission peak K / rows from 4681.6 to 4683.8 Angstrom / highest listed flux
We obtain 7.554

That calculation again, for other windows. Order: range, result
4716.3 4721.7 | 8.703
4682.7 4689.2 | 7.739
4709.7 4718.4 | 8.113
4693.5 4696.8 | 8.719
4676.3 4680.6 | 7.536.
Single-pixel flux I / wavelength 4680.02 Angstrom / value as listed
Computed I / 6.844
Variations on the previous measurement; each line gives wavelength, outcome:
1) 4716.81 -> 7.968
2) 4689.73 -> 7.384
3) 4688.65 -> 7.427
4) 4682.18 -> 7.337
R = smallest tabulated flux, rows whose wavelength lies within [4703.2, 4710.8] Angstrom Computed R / 6.05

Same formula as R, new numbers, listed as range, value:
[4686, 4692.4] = 7.115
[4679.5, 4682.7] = 6.844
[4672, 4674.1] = 7.291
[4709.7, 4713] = 6.561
